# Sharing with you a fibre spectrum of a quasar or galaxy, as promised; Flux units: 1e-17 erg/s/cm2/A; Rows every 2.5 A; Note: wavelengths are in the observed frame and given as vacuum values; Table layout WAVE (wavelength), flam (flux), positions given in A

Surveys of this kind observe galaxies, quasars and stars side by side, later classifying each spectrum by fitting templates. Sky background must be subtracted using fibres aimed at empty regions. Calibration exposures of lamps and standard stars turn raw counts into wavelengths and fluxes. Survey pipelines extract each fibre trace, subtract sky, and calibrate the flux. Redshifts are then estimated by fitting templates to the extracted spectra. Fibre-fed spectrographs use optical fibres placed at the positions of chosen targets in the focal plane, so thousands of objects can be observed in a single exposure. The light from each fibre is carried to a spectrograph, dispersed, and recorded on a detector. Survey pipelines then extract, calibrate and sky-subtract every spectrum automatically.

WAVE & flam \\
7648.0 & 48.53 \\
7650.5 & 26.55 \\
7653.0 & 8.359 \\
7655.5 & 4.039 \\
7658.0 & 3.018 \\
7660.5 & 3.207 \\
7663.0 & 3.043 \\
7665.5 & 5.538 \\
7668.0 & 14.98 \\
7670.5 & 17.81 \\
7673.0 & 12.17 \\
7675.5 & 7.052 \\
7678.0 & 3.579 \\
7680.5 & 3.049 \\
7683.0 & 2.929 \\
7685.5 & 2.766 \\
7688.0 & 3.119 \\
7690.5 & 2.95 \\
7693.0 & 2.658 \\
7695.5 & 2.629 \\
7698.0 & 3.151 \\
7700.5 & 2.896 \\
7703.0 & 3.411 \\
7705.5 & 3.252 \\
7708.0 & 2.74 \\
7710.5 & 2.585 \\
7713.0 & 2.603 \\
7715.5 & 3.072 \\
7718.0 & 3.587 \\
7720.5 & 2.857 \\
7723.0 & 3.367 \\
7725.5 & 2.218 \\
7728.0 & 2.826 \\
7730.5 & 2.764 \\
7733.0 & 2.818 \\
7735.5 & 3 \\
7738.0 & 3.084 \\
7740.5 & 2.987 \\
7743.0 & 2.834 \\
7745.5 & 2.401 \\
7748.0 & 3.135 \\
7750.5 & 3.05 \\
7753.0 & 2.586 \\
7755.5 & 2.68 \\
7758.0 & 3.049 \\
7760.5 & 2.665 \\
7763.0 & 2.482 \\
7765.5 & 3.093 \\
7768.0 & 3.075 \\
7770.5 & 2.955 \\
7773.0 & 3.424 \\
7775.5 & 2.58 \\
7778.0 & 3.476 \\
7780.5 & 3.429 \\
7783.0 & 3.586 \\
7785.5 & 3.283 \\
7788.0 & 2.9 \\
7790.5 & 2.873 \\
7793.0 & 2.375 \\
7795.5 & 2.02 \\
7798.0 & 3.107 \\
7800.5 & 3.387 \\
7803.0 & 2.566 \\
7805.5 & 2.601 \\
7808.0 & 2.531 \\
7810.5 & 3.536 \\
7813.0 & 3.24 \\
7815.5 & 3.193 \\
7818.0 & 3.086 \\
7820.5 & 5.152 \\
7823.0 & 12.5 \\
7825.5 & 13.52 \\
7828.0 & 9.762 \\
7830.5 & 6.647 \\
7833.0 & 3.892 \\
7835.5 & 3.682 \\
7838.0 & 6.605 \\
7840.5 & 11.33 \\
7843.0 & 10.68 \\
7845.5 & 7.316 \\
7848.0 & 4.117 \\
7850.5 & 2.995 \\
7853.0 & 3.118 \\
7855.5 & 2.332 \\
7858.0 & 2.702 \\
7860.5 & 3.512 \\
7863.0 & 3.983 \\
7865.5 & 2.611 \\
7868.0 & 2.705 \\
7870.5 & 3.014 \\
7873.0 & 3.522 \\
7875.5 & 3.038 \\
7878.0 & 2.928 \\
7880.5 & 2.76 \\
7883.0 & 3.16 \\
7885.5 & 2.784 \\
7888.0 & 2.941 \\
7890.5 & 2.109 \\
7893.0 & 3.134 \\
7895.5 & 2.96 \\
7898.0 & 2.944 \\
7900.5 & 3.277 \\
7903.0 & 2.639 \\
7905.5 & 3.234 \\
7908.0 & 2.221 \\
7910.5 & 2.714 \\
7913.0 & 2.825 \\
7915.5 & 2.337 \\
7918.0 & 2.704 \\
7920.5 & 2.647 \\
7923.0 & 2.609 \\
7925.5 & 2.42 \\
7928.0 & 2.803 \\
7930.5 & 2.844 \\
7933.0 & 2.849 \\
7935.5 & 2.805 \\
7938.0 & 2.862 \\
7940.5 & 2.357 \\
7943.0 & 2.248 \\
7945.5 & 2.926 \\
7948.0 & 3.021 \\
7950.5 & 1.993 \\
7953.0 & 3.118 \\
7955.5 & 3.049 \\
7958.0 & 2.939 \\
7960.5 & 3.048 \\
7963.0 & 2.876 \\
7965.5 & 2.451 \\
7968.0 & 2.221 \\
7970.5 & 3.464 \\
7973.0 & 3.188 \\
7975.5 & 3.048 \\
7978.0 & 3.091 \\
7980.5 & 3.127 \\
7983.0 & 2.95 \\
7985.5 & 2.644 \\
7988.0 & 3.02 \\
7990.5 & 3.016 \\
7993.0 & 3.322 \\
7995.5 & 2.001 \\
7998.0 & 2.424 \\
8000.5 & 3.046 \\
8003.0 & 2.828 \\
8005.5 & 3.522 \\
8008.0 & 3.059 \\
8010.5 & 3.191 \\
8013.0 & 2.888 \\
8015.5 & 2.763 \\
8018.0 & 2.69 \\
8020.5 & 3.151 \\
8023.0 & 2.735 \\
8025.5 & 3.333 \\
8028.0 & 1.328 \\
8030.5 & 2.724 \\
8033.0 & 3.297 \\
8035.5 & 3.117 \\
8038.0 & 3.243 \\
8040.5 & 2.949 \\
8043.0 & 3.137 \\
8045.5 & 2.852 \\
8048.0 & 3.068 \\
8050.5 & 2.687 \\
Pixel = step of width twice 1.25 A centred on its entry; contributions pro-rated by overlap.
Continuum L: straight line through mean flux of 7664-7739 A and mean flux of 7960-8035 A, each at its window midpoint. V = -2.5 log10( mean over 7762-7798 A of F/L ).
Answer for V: 0.32 mag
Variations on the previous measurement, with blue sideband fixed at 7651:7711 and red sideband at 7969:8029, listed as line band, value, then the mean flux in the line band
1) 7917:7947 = 0.27 mag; 2.68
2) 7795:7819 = 0.43 mag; 2.95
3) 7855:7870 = 0.30 mag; 3.01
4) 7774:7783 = 0.38 mag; 3.23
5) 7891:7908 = 0.24 mag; 2.93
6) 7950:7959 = 0.15 mag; 2.84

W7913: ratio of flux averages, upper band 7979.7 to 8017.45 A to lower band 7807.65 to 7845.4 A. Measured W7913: 0.43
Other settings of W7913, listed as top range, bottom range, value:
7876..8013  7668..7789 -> 0.77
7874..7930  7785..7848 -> 0.53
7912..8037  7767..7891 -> 0.67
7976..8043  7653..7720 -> 0.61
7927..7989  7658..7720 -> 0.60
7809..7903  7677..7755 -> 1.57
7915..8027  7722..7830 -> 0.78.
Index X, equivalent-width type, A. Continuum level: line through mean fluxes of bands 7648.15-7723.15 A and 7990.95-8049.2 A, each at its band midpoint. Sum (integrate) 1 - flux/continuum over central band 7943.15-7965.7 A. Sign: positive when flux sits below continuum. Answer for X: 4.5 A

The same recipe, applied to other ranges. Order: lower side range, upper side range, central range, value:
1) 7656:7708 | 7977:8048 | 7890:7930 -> 9.5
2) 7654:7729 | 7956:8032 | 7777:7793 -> 3.2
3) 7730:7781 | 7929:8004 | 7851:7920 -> -0.7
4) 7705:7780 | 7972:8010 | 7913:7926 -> 1.6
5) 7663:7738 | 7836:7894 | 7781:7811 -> 9.3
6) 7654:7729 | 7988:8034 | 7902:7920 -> 3.7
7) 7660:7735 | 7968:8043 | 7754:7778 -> 6.8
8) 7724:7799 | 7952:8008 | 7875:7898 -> 0.4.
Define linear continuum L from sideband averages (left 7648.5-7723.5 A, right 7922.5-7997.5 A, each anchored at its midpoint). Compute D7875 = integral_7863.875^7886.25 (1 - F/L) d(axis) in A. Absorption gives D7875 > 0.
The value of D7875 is 4.7 A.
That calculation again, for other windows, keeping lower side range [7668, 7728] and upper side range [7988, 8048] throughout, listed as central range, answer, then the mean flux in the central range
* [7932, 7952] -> 3.8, 2.64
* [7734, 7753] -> 5.8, 2.9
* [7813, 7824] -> -4.9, 5.52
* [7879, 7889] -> 1.7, 2.91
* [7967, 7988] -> 0.8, 2.98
